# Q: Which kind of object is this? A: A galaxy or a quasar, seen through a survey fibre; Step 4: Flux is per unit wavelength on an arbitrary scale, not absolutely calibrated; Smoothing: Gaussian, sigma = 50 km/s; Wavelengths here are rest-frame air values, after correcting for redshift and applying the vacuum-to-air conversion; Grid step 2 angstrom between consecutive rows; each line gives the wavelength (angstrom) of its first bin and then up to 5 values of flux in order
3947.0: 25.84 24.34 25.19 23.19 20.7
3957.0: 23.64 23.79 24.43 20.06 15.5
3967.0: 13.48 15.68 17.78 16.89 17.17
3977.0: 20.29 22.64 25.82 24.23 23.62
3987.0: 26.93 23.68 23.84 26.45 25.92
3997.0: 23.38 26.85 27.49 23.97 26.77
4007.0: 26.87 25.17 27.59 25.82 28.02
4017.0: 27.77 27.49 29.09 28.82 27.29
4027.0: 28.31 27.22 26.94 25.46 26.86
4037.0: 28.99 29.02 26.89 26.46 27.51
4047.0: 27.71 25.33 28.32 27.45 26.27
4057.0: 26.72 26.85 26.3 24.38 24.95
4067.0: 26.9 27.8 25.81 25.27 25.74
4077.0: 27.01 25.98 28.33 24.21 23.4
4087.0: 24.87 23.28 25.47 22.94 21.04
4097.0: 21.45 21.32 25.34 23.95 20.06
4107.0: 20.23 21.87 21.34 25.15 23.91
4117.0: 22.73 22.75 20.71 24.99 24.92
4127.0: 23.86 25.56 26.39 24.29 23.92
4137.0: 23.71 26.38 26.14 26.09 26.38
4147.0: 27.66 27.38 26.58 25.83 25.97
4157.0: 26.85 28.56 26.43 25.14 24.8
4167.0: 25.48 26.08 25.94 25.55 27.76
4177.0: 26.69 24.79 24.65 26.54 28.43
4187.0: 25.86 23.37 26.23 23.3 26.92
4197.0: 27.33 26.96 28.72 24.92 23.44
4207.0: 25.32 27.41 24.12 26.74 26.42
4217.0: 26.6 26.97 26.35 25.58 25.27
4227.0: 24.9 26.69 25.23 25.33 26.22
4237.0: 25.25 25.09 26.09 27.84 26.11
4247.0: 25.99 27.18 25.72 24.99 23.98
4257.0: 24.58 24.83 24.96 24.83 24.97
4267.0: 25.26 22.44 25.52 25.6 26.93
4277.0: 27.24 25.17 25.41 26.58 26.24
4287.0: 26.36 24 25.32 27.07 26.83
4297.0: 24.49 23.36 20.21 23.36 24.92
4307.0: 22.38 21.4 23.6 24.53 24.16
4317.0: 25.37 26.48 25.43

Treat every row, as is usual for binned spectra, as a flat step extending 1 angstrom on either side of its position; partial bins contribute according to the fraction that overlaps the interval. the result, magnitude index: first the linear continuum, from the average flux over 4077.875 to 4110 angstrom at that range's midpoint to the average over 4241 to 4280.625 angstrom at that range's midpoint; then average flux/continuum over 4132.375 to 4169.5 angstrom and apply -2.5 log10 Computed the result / -0.08 mag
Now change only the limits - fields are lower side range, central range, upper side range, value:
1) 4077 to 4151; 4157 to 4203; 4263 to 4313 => -0.07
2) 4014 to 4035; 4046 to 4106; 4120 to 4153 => 0.06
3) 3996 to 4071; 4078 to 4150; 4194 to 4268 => 0.10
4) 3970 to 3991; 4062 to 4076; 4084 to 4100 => -0.14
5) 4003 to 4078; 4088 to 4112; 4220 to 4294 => 0.19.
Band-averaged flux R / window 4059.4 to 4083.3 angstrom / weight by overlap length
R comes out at 26.1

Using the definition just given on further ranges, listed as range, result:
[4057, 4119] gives 24.3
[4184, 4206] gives 26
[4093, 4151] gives 23.9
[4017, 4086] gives 26.8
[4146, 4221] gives 26.2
